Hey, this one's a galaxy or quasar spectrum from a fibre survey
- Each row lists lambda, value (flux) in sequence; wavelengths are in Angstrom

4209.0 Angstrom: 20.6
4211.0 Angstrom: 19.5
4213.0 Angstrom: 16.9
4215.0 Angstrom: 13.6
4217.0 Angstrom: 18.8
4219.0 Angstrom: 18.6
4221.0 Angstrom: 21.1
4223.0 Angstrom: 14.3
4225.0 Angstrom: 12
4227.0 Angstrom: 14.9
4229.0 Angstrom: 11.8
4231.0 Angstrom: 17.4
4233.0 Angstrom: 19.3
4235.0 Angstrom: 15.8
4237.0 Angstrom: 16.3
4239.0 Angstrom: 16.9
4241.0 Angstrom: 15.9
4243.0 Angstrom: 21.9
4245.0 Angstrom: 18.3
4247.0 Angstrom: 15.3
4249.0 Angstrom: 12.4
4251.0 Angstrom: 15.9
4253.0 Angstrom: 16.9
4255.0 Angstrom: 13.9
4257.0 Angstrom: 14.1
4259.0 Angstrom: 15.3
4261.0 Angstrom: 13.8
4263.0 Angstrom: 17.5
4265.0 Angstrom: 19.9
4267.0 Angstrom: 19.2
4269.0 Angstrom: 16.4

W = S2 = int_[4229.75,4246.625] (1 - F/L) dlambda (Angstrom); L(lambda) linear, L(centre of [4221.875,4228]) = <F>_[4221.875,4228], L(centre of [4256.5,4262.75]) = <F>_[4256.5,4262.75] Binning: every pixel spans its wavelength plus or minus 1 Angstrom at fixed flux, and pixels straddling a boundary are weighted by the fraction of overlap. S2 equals -3.9 Angstrom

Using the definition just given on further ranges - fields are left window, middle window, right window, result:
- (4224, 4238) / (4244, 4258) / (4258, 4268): 1.0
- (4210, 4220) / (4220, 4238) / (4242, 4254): 1.4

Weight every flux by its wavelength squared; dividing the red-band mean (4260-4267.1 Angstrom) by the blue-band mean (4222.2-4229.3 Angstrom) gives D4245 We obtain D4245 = 1.3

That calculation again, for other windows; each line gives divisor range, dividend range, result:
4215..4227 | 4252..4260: 0.93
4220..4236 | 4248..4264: 0.96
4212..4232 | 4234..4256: 1.03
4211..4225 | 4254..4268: 0.97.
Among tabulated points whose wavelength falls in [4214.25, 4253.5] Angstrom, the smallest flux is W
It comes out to 11.8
